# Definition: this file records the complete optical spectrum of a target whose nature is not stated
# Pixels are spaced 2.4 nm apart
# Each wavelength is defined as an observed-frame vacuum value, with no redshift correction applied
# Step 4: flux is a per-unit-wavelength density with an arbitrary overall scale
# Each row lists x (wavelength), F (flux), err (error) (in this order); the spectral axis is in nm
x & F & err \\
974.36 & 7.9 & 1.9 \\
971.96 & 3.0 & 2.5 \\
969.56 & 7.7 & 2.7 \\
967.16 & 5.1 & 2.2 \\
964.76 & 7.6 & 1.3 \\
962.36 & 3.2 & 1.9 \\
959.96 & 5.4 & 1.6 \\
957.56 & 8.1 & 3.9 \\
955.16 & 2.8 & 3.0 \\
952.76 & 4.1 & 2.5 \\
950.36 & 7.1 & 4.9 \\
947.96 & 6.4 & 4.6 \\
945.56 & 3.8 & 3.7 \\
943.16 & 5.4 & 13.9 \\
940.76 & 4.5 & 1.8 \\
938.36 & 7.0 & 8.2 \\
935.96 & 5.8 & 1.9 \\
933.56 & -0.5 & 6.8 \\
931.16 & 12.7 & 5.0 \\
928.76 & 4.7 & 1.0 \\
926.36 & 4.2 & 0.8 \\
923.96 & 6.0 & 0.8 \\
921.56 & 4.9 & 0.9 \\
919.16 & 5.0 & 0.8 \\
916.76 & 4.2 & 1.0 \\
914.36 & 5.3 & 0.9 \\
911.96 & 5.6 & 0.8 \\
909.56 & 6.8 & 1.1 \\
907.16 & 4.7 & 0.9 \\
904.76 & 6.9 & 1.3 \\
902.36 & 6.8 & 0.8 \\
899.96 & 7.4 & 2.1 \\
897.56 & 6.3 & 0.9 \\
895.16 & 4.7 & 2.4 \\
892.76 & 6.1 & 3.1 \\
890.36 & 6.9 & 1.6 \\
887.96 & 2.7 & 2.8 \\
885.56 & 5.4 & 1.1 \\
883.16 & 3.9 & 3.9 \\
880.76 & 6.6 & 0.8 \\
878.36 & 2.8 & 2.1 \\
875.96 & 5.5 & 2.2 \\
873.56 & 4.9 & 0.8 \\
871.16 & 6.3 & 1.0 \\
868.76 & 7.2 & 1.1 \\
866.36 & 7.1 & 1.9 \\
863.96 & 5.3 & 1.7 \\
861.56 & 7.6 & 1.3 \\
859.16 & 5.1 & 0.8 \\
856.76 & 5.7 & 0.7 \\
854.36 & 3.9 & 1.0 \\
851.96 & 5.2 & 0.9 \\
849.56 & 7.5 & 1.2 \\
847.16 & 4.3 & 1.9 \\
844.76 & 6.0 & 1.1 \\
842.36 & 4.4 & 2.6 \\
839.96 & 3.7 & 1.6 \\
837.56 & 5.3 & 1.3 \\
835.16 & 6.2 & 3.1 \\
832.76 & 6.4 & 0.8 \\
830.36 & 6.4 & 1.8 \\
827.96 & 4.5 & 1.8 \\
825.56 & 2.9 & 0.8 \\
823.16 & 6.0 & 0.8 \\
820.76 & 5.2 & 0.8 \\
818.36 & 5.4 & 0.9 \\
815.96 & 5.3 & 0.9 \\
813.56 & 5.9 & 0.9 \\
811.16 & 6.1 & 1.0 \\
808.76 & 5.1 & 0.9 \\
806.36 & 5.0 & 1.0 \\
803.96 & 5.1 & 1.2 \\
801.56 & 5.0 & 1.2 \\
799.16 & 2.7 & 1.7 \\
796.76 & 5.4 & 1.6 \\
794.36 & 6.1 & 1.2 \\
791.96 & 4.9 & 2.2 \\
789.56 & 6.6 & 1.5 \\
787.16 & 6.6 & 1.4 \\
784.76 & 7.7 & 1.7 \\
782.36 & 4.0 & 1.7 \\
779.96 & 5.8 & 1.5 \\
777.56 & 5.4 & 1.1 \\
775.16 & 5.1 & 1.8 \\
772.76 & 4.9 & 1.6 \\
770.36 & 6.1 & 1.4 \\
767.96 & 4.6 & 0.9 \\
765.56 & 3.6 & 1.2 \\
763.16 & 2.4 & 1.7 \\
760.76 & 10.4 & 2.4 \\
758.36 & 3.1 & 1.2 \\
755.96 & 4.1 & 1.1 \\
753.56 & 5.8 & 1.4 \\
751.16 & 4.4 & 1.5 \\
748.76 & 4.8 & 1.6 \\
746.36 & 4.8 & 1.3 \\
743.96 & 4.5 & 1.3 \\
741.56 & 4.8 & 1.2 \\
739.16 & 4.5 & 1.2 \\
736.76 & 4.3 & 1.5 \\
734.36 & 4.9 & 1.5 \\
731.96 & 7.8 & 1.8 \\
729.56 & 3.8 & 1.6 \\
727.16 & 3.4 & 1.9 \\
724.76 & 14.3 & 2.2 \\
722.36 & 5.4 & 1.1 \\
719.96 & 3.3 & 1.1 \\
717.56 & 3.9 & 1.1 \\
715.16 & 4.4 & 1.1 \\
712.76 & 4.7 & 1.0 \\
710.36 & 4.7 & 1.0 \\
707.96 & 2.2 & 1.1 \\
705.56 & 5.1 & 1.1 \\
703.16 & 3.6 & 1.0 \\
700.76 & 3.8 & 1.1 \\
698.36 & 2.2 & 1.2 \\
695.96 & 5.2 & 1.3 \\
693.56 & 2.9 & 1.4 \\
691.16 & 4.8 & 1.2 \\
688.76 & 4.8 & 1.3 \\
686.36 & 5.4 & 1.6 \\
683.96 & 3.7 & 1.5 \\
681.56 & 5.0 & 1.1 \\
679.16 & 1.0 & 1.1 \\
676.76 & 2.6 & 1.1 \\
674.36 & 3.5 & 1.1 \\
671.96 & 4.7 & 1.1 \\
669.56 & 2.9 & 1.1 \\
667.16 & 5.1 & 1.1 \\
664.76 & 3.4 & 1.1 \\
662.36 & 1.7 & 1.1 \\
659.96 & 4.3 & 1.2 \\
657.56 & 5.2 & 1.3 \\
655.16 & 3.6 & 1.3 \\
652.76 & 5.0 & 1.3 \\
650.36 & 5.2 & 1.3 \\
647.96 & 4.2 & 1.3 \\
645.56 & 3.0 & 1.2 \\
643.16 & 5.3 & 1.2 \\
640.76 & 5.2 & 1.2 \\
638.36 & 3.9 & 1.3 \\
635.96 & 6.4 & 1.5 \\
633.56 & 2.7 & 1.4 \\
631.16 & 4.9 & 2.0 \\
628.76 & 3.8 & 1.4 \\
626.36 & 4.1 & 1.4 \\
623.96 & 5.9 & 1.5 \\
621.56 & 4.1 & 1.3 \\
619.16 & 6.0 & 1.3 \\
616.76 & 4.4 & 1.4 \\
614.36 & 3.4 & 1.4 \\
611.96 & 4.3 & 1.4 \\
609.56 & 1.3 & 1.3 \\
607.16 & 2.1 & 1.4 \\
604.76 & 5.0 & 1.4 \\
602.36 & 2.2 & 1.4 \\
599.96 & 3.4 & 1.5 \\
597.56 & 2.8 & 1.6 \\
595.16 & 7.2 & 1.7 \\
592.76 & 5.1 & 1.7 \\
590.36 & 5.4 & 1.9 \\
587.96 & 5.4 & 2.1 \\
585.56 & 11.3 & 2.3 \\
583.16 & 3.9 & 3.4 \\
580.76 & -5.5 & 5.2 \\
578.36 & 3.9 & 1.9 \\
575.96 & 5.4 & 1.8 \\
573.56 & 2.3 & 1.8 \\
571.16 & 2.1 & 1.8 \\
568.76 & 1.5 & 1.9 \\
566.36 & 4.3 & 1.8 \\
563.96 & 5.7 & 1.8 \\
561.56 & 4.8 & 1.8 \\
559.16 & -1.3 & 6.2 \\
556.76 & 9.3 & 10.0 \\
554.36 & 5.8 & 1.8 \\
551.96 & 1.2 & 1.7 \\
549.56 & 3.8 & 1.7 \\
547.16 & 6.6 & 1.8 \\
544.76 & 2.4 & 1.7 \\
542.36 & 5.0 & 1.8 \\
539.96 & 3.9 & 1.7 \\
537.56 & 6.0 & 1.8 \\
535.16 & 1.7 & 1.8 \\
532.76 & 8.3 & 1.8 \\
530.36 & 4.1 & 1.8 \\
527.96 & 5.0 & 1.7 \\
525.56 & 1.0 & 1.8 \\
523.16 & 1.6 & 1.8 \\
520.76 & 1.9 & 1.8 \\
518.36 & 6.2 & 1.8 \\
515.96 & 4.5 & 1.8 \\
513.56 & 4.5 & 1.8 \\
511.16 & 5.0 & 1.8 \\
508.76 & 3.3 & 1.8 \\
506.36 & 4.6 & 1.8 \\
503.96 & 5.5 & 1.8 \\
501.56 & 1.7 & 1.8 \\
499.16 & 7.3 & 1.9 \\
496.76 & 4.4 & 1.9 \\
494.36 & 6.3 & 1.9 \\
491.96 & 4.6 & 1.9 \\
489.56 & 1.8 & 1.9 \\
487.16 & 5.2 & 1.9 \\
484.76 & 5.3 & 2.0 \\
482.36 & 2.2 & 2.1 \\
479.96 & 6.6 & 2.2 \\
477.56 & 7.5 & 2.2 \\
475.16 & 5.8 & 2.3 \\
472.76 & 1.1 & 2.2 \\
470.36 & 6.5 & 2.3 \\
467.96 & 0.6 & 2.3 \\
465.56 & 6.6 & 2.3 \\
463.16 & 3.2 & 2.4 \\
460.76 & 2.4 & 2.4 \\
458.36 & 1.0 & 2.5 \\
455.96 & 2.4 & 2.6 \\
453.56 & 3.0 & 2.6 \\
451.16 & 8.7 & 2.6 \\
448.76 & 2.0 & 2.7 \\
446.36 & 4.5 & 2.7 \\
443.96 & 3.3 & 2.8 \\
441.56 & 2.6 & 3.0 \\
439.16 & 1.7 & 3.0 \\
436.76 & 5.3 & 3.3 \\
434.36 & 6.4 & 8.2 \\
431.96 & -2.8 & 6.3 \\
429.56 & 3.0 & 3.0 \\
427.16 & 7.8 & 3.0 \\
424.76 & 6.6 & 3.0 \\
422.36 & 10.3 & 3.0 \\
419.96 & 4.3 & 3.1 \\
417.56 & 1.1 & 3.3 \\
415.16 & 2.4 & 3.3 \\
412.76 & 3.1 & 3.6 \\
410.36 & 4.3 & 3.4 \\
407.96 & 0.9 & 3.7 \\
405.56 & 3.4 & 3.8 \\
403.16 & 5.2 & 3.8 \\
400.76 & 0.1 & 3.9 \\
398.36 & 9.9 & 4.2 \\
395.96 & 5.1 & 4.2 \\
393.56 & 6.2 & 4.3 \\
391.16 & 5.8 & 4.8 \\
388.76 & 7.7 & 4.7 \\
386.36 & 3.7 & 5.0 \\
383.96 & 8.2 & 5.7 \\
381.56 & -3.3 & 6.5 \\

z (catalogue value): 0.945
